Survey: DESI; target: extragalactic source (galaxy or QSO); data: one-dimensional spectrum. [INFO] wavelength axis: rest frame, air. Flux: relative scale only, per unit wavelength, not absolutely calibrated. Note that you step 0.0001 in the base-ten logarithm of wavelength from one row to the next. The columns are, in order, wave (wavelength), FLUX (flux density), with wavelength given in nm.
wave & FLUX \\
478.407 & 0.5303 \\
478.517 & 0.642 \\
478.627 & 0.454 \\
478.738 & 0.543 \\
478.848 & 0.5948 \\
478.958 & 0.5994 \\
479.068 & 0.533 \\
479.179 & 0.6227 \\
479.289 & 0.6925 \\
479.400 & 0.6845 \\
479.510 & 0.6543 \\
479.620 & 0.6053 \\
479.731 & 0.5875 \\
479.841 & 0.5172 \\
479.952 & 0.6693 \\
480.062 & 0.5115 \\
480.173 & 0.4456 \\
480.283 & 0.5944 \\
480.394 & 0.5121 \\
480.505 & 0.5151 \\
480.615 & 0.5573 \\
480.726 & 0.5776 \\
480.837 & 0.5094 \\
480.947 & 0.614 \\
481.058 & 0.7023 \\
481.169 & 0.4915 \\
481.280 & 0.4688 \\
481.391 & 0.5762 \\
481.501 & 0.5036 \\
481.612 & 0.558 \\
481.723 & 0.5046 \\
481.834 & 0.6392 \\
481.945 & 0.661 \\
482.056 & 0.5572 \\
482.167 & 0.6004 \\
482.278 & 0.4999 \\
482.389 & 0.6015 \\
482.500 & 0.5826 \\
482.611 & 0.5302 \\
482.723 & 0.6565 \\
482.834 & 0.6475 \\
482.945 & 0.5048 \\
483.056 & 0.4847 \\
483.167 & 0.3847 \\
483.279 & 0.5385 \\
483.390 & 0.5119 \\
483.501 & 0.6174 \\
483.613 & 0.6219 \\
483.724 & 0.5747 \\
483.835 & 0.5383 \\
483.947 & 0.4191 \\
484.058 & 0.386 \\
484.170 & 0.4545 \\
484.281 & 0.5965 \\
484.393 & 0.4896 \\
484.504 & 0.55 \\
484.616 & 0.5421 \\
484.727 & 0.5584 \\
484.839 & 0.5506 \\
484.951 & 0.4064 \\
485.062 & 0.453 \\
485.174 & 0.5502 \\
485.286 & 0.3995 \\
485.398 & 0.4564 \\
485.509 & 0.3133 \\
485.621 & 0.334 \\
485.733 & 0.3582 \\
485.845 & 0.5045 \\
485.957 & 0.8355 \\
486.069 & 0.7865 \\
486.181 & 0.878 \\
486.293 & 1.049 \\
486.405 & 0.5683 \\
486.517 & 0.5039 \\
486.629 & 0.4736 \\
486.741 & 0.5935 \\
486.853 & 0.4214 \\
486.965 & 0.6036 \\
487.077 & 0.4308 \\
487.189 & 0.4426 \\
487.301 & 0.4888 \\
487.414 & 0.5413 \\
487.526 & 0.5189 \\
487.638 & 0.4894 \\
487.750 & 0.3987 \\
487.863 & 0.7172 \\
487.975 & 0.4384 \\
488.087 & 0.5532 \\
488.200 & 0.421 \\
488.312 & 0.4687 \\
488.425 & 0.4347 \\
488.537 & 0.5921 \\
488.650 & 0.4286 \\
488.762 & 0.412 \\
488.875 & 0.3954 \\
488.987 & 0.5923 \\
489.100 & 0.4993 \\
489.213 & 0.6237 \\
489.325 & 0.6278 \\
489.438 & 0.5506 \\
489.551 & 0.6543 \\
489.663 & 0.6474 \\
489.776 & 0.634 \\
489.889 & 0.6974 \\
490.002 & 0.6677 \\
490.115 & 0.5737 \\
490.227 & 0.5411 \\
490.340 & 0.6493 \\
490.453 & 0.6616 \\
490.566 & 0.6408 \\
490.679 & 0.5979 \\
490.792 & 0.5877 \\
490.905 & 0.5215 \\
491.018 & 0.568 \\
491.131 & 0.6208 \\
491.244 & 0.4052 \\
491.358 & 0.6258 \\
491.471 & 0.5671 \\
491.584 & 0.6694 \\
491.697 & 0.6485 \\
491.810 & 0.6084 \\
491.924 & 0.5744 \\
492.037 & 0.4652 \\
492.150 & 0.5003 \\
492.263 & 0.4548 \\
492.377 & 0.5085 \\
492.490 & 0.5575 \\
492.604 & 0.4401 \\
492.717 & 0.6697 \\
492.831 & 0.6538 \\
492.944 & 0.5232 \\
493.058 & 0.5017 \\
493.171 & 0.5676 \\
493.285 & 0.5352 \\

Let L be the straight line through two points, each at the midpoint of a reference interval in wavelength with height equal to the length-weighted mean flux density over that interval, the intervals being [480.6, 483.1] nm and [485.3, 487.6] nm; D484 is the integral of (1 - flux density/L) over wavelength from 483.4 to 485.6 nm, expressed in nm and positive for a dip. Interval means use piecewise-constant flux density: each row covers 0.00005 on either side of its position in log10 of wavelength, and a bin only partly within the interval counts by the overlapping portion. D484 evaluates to 0.24 nm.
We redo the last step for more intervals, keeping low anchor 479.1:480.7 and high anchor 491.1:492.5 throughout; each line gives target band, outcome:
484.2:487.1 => 0.108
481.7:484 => 0.073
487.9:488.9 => 0.167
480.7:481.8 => 0.052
